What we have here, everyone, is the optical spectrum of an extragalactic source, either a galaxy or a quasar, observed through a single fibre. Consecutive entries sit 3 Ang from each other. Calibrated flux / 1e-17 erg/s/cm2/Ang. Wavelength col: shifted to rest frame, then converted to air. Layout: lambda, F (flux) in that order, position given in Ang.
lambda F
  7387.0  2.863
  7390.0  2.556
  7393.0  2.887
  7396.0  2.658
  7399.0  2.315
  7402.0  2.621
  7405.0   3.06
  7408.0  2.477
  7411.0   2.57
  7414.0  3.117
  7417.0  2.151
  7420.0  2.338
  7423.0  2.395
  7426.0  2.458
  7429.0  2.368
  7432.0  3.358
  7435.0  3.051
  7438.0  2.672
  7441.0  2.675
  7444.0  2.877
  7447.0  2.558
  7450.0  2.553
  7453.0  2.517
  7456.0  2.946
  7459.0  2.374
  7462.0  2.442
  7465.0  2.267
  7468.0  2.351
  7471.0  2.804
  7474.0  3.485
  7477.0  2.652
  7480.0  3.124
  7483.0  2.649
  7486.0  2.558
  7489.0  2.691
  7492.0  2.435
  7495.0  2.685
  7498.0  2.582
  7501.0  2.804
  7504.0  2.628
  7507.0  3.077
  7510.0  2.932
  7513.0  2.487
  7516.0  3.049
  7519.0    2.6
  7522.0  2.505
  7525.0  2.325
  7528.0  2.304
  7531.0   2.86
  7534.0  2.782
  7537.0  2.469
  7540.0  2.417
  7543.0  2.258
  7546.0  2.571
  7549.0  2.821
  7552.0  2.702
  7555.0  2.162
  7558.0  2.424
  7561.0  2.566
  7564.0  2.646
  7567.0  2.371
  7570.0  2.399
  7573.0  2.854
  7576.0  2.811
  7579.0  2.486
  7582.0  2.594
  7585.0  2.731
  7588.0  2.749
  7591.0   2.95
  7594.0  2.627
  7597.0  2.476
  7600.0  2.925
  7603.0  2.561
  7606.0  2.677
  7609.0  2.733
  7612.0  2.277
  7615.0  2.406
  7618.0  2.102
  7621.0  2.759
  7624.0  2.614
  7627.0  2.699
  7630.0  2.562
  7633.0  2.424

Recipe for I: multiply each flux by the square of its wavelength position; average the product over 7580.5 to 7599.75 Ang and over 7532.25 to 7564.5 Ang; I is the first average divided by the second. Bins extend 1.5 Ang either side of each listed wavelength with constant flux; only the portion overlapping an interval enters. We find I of 1.1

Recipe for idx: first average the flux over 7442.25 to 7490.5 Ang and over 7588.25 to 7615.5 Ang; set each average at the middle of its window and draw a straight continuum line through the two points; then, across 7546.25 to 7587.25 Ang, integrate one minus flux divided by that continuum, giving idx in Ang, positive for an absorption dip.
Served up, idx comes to 1.0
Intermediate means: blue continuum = 2.68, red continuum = 2.64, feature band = 2.58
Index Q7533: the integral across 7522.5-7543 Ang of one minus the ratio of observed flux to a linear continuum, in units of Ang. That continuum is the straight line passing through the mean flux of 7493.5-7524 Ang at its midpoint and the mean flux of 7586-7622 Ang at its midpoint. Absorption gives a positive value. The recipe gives 1.5 Ang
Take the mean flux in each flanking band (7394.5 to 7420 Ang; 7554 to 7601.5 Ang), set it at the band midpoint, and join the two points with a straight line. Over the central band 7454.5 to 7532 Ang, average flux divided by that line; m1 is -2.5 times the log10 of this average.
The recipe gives -0.03 mag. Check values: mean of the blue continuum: 2.6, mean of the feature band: 2.68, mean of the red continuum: 2.62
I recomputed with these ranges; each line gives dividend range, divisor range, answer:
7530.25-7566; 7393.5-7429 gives 1.03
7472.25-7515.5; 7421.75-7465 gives 1.06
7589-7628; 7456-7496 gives 1.01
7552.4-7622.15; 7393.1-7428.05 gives 1.05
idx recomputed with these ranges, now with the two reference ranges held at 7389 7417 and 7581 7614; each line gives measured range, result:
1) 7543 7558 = 0.81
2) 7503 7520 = -0.90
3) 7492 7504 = 0.06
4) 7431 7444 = -1.21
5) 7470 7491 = -1.40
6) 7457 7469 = 1.27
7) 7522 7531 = 0.77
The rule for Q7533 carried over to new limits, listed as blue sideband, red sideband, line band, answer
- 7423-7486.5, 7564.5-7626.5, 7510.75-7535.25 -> 0.3 Ang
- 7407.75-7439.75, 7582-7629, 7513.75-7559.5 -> 1.3 Ang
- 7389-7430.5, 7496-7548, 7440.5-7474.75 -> -0.5 Ang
